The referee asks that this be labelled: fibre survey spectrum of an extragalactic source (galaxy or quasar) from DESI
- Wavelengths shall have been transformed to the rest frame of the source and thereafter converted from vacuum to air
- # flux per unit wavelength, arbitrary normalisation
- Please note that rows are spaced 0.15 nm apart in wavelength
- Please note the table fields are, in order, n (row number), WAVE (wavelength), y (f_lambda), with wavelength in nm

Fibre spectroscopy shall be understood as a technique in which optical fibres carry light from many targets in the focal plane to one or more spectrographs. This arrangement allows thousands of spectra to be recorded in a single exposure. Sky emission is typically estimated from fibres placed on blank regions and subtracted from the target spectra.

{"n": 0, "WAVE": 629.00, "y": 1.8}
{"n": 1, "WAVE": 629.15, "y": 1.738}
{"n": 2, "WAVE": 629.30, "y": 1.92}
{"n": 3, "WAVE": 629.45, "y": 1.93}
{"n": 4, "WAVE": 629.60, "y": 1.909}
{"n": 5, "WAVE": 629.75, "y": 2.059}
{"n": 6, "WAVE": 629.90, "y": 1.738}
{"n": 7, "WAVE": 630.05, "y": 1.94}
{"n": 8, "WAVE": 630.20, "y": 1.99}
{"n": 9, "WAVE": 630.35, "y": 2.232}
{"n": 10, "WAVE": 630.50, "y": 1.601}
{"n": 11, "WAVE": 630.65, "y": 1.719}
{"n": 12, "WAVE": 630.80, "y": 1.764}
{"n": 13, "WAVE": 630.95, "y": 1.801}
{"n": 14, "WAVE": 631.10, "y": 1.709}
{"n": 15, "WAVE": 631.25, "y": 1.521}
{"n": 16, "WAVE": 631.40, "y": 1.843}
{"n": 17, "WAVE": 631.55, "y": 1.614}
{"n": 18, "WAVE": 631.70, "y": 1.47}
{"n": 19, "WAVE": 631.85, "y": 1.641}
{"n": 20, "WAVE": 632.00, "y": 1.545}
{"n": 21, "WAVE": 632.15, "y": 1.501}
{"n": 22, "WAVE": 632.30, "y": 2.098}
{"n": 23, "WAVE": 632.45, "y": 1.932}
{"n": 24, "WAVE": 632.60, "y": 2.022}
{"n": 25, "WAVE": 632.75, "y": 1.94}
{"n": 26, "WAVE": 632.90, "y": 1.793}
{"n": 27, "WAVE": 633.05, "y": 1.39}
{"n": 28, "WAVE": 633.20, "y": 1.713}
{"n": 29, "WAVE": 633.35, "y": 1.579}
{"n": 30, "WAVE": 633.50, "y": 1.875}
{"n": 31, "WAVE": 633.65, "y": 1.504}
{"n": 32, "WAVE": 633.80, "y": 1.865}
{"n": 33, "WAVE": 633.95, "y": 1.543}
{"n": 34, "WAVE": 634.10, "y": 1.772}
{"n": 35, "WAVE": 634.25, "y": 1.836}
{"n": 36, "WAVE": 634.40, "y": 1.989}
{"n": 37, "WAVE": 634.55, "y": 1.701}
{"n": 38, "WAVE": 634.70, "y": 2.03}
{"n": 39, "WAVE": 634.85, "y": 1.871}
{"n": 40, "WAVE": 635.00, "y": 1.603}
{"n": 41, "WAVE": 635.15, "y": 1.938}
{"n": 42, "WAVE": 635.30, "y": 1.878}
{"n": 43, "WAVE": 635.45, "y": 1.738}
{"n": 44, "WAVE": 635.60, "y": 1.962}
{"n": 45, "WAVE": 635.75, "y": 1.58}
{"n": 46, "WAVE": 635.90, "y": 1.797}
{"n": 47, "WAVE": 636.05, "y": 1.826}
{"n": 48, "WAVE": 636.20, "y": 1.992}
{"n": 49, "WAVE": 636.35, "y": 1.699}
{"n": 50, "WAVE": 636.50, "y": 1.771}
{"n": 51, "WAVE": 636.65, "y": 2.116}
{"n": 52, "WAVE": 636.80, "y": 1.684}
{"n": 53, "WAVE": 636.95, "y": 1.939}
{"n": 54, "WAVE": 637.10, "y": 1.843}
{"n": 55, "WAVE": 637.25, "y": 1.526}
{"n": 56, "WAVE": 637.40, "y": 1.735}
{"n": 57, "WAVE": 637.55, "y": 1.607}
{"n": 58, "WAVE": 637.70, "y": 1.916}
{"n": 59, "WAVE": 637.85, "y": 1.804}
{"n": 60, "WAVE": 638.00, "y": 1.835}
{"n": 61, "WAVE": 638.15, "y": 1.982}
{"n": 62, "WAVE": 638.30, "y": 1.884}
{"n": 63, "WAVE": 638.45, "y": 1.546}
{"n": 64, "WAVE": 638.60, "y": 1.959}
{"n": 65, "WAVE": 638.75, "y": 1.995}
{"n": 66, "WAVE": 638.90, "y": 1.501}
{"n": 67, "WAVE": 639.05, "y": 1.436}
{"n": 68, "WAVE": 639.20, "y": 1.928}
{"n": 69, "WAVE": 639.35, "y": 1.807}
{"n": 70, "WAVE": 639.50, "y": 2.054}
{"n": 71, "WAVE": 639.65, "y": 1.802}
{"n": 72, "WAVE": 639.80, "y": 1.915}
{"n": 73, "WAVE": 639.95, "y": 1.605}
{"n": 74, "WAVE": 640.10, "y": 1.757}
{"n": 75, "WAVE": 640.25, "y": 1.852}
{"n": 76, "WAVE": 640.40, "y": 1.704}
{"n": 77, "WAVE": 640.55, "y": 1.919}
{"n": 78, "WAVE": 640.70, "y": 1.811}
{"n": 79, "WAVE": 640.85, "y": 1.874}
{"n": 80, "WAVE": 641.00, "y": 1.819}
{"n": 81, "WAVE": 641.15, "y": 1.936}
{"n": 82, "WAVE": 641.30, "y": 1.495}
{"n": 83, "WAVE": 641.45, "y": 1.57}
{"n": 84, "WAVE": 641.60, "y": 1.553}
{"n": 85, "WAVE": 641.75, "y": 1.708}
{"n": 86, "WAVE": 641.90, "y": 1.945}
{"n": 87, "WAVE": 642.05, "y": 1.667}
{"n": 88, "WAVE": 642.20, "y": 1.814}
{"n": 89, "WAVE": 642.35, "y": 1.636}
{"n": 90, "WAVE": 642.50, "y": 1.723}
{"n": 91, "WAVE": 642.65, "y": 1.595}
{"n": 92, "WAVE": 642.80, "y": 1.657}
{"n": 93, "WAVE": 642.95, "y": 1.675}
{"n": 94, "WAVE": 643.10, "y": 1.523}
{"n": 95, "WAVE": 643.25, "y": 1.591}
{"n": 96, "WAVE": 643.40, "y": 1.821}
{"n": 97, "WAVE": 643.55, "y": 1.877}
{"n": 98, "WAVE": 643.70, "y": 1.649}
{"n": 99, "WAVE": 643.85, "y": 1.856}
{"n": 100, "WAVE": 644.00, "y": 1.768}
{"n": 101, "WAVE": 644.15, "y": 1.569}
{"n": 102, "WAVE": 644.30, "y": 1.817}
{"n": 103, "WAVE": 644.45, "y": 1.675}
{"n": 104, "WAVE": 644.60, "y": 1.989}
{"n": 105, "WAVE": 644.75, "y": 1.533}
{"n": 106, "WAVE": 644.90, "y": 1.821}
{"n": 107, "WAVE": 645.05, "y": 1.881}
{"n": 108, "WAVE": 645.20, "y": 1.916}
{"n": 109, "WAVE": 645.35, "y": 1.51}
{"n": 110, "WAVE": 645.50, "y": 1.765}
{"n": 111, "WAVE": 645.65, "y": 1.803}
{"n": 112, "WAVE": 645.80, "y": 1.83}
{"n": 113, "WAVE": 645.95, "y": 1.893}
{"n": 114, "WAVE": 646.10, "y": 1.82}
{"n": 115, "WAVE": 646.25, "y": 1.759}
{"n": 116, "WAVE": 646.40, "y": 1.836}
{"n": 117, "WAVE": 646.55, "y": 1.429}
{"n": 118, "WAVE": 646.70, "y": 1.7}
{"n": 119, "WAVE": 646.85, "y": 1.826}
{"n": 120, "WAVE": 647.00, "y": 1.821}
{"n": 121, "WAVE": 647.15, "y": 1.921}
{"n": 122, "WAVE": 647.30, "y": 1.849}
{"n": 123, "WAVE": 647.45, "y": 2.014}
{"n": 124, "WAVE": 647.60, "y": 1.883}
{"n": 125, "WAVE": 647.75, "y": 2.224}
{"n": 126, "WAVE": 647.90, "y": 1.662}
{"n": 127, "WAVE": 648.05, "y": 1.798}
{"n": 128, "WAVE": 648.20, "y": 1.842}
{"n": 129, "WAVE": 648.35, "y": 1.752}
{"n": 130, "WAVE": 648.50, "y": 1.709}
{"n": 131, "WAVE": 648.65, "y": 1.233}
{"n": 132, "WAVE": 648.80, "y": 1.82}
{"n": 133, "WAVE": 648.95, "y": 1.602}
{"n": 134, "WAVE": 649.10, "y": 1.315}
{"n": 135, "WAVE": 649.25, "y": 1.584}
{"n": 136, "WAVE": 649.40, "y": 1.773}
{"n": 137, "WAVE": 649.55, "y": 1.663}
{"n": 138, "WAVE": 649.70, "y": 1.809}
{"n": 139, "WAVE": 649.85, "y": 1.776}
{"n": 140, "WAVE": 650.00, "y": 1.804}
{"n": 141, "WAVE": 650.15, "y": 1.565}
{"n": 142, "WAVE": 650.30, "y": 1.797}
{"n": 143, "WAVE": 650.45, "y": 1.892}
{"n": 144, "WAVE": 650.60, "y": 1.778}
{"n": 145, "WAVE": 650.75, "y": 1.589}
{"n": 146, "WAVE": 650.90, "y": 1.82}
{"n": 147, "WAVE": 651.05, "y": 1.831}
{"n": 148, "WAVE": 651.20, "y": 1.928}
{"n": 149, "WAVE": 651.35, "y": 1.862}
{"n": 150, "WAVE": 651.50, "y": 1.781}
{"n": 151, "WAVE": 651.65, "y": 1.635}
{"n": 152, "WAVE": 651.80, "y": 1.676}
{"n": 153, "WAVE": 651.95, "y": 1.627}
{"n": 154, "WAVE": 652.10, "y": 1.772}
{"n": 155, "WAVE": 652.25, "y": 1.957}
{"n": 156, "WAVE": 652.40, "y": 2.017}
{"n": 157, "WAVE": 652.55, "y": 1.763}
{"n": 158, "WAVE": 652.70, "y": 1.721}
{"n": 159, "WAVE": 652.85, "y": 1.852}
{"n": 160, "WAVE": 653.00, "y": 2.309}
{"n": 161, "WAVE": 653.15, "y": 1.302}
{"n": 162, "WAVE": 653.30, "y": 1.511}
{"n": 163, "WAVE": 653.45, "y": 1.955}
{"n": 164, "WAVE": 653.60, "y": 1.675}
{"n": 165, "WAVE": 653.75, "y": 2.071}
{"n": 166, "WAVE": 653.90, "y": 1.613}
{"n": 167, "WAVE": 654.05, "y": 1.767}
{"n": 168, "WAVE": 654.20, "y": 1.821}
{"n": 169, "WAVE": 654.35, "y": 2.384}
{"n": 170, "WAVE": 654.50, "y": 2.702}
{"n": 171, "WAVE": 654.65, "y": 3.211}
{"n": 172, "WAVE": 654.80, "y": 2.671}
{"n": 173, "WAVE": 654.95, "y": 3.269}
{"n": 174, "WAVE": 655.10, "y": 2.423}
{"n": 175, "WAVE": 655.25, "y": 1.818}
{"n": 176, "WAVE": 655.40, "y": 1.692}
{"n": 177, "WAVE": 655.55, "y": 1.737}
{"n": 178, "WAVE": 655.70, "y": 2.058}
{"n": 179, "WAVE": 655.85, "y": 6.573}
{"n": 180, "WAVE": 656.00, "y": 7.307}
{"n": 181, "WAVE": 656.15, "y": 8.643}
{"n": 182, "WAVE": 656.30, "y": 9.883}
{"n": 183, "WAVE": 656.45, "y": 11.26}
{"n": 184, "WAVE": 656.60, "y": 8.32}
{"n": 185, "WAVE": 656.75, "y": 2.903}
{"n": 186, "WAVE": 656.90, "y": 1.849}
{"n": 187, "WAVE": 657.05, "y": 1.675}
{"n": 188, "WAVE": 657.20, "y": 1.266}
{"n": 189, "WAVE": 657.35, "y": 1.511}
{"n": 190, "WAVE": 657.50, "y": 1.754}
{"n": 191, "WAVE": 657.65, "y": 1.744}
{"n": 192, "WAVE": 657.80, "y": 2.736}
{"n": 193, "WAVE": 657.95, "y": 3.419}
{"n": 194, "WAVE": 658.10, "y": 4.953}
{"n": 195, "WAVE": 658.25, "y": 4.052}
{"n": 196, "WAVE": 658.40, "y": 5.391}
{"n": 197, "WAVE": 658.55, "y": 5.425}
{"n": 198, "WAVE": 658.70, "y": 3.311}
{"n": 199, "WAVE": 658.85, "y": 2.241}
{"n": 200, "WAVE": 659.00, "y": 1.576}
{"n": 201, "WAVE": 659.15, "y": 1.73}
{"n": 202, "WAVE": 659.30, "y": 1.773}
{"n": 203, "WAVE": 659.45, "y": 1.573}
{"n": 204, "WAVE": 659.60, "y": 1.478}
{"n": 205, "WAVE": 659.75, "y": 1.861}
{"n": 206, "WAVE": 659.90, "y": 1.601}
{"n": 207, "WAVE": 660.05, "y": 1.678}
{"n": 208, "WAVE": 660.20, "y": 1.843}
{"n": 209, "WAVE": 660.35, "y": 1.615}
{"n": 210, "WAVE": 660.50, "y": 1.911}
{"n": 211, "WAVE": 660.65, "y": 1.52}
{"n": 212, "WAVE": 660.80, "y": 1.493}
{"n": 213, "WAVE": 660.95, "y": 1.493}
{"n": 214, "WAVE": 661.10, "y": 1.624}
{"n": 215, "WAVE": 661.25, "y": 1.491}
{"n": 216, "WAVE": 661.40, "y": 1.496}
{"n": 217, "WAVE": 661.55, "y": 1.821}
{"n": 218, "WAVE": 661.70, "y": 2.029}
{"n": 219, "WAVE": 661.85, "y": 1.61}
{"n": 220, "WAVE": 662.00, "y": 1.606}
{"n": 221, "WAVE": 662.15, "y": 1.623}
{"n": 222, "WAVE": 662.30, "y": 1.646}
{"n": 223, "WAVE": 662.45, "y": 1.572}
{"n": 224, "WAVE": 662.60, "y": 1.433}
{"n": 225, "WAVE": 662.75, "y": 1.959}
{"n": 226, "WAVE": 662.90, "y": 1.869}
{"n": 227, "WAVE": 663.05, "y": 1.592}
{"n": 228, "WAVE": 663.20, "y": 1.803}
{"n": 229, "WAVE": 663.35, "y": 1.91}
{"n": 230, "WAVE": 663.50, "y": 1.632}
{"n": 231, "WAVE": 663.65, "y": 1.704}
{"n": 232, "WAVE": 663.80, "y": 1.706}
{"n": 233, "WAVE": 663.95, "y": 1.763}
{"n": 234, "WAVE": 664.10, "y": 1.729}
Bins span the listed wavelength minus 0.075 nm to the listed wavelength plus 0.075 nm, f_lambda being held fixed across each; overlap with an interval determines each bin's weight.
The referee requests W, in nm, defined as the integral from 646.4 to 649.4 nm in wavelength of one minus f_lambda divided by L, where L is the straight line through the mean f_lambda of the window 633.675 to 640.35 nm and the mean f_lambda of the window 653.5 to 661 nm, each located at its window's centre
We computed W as 0.89 nm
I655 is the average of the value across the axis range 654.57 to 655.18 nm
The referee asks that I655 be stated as 2.88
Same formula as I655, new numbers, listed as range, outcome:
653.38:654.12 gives 1.82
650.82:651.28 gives 1.86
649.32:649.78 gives 1.75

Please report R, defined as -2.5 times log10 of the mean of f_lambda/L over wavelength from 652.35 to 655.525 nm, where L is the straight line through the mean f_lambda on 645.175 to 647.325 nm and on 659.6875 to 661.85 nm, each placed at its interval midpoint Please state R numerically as -0.201 mag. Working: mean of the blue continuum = 1.77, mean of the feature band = 2.07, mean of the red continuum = 1.67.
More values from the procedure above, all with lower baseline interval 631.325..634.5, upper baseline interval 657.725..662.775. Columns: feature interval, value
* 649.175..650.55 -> 0.162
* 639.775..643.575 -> 0.093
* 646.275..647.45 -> 0.108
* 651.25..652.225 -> 0.178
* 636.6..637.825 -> 0.011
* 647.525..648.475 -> 0.078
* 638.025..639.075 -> 0.033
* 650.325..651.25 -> 0.133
